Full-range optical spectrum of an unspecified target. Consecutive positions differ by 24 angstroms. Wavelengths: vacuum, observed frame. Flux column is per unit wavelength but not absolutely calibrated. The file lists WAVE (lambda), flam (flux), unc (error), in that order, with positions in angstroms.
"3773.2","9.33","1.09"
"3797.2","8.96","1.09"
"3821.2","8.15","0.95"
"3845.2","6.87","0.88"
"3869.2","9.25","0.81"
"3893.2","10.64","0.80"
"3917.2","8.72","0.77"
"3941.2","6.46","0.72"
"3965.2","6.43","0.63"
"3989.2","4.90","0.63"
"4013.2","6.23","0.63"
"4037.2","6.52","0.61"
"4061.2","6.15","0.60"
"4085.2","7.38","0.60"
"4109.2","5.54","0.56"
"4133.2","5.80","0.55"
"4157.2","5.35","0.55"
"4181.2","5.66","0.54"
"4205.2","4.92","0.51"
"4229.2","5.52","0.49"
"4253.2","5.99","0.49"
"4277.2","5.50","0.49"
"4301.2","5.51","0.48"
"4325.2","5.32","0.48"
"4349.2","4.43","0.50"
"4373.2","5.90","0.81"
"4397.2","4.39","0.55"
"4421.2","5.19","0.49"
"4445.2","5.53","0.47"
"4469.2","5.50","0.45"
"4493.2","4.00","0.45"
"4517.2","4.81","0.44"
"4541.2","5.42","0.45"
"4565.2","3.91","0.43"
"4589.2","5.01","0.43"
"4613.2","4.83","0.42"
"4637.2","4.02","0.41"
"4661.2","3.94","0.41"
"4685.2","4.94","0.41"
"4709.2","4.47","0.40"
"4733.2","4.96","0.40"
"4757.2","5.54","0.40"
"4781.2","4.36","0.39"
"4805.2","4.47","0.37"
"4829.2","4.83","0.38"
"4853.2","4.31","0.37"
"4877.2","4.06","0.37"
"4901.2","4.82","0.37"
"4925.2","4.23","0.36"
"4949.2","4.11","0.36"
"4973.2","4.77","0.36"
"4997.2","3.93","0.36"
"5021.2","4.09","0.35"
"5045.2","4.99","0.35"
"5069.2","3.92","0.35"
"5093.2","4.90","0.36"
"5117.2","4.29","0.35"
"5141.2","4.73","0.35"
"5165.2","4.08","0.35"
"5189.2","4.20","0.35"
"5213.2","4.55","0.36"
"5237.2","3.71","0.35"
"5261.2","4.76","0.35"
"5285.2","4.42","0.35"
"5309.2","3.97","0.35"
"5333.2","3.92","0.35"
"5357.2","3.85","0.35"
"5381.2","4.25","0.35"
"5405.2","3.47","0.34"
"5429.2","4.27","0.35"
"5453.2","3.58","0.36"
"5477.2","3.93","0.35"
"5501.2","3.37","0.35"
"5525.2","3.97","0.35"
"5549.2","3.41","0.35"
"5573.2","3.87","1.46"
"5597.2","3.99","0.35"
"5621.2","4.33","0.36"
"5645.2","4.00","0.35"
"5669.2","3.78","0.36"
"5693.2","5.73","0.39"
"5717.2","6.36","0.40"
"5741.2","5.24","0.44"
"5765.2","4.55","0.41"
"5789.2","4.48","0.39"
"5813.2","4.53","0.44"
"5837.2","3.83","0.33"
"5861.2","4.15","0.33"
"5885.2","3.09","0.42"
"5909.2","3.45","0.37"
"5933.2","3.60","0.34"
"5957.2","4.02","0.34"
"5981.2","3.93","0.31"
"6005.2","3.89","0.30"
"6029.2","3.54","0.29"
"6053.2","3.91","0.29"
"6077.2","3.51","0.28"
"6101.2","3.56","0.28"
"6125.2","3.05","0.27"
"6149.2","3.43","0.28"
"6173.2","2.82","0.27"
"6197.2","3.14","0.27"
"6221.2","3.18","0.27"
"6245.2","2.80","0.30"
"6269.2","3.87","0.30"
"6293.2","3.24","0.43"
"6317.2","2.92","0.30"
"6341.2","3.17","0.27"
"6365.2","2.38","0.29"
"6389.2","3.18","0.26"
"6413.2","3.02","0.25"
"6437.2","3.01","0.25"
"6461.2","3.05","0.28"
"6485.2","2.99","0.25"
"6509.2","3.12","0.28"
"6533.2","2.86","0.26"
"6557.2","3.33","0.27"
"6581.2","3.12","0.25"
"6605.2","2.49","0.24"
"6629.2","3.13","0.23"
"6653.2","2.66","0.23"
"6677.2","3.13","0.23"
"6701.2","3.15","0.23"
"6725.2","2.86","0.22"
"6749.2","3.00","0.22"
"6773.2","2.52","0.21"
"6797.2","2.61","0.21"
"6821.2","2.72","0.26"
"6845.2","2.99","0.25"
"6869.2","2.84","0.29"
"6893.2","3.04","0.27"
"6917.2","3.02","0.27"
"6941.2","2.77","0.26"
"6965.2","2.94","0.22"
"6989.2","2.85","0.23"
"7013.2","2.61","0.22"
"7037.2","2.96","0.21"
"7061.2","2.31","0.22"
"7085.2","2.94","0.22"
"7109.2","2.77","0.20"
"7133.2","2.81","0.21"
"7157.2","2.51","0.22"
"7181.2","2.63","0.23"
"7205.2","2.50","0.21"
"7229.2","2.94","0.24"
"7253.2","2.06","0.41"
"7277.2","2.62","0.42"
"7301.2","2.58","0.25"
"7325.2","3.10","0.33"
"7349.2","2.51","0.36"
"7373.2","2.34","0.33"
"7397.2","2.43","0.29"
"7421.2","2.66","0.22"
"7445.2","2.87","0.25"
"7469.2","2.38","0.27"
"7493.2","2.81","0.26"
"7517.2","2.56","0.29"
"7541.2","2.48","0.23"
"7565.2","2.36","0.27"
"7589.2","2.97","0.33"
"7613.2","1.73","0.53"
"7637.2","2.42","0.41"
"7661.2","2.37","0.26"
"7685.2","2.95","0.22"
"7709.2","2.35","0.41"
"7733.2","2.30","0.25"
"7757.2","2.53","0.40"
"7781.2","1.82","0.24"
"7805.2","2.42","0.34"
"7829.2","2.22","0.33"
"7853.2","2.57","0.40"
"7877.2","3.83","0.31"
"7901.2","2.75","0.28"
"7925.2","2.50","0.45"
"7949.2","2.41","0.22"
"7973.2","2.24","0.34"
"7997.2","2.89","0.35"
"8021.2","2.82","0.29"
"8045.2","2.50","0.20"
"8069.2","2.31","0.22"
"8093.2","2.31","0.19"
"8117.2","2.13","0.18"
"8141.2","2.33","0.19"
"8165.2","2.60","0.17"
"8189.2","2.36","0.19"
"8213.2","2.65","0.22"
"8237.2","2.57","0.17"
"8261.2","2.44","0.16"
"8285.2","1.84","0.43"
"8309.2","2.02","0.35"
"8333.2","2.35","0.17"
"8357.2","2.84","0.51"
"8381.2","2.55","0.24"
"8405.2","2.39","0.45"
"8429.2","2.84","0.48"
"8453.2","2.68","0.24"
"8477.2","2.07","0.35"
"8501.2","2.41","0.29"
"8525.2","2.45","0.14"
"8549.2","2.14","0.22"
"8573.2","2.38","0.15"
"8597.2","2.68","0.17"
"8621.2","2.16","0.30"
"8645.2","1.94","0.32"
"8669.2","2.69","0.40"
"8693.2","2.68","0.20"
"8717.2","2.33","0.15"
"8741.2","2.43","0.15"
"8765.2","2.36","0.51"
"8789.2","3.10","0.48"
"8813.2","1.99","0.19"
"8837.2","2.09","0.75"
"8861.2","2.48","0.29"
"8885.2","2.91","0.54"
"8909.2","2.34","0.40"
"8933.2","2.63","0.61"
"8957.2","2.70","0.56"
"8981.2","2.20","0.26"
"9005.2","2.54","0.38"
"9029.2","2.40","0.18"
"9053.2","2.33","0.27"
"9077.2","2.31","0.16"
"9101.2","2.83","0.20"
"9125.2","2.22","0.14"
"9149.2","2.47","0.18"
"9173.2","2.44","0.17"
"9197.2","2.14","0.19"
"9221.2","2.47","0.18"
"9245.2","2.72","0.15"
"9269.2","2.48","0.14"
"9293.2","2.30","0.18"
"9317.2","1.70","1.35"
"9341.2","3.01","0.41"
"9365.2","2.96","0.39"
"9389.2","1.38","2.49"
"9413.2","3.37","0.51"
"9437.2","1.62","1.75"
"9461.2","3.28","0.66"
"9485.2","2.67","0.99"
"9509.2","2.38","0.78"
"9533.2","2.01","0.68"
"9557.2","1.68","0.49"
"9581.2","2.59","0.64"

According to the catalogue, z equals 1.044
